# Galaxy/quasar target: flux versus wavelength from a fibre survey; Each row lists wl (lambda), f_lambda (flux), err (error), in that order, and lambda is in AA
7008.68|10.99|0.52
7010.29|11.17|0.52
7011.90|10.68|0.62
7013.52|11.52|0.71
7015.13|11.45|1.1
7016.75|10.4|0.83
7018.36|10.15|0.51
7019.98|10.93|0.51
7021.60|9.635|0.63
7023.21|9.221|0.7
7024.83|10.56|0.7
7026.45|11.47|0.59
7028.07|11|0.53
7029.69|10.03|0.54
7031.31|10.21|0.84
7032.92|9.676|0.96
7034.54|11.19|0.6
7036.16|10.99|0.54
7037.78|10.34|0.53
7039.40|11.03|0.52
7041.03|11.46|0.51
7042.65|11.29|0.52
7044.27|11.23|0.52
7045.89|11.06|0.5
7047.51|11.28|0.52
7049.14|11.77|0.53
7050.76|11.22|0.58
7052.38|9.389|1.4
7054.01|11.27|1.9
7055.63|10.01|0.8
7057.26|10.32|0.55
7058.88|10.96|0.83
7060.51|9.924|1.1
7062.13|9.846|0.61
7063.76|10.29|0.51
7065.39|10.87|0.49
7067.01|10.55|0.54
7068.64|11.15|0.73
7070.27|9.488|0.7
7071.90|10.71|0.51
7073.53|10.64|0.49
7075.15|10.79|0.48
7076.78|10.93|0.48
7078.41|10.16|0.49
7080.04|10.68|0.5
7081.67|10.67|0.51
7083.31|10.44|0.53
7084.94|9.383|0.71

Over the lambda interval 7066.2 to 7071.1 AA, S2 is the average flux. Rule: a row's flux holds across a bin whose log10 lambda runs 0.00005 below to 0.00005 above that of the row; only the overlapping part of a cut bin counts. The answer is 10.4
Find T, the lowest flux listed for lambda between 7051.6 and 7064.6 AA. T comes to 9.389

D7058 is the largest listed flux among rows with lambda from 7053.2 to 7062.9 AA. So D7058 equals 11.27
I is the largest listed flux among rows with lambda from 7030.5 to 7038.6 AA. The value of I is 11.19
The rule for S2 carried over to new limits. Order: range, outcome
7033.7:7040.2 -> 10.9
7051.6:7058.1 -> 10.3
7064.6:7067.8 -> 10.7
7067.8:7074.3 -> 10.5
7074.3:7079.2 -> 10.6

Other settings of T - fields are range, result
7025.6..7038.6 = 9.676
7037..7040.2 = 10.34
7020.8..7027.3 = 9.221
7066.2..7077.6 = 9.488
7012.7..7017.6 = 10.4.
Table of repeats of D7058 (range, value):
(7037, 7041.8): 11.46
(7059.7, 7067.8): 10.87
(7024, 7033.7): 11.47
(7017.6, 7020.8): 10.93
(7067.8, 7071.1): 11.15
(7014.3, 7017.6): 11.45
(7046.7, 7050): 11.77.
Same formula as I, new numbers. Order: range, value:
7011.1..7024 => 11.52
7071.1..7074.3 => 10.71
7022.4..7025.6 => 10.56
